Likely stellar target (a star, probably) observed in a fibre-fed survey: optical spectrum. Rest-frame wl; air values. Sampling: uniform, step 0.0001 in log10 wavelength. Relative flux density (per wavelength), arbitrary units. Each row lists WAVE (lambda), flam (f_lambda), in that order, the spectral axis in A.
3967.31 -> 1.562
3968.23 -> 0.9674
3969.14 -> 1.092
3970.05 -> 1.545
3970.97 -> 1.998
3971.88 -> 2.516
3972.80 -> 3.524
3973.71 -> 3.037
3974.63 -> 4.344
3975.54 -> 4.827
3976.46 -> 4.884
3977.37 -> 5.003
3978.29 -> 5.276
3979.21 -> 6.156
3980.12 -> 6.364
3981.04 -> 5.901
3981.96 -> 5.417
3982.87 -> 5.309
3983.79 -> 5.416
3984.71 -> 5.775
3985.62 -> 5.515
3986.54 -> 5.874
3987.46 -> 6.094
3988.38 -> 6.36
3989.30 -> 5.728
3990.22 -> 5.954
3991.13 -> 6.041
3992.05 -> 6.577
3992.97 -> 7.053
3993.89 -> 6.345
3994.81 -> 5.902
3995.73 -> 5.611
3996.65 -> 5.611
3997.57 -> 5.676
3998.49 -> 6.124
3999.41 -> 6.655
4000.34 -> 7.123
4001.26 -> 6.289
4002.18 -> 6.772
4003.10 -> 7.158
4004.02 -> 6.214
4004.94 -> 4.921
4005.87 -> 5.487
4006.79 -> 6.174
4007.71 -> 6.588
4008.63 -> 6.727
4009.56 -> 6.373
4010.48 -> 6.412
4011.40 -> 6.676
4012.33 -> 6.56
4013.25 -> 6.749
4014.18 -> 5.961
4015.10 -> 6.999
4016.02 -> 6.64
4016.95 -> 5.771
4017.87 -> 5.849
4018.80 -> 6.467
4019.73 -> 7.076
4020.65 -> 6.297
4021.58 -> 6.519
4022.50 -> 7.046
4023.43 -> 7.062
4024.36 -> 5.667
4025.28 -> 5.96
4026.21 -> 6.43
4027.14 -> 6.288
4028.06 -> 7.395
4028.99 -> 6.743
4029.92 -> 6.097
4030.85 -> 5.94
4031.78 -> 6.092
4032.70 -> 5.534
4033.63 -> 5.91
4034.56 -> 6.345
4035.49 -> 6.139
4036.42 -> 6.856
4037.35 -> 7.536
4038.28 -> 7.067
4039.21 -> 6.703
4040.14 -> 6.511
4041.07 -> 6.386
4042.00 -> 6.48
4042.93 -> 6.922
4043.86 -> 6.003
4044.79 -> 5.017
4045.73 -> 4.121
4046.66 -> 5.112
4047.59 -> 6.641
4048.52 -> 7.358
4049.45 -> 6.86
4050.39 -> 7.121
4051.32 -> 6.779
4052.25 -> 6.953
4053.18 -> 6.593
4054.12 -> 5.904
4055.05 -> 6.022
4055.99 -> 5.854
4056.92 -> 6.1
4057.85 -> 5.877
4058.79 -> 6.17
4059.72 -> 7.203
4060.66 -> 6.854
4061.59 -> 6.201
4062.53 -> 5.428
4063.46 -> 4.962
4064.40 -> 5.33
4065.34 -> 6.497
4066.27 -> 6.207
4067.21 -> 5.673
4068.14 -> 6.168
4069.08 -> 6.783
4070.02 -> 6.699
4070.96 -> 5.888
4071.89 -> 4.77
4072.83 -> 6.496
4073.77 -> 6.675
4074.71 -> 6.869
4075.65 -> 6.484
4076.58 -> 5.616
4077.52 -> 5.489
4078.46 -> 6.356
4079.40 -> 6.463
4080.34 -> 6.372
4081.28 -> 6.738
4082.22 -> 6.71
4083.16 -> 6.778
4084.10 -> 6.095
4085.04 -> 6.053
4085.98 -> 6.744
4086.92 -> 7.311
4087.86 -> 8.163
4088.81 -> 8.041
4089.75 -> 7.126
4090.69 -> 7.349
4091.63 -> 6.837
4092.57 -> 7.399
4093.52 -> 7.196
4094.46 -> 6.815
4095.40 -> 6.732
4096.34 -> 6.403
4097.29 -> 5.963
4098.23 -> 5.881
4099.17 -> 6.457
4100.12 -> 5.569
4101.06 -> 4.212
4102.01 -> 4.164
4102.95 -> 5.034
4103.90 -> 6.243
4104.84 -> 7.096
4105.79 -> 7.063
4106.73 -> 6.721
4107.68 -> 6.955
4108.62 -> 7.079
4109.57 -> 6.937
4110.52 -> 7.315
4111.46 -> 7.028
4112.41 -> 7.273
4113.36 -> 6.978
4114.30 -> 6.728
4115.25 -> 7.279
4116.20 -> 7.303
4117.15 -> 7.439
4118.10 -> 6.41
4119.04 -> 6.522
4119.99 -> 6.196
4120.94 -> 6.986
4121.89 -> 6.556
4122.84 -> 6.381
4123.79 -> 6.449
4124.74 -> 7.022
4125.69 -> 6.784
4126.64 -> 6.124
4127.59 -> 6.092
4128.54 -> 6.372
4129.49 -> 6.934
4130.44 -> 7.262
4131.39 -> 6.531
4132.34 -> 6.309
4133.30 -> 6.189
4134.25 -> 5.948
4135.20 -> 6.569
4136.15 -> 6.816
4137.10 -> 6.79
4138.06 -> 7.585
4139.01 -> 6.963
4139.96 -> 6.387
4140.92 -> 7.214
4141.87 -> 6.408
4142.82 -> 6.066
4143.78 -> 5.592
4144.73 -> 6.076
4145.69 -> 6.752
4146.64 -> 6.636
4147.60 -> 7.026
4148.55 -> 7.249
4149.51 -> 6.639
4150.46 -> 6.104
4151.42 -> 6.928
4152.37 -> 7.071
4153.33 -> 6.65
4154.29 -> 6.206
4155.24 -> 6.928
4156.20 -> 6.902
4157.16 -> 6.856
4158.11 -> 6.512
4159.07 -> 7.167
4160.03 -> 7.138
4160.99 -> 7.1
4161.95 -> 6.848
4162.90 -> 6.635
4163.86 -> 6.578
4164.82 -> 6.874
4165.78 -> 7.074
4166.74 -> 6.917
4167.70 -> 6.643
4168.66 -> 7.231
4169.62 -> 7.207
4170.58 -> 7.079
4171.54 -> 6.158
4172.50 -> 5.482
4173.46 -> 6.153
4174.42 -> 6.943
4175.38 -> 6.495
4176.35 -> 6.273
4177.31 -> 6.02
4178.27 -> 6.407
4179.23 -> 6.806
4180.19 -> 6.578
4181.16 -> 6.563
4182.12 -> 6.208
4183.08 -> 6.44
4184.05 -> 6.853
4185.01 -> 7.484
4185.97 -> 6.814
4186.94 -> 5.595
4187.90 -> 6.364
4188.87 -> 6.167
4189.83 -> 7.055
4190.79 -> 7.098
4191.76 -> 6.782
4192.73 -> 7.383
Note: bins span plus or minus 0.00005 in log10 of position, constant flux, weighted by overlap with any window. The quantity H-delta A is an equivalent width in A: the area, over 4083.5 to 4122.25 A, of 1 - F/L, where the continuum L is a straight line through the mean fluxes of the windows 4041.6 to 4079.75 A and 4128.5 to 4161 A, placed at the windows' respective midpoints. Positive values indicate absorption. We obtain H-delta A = -1.5 A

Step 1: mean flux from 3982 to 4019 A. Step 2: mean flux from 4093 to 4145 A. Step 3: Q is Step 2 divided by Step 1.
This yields 1.1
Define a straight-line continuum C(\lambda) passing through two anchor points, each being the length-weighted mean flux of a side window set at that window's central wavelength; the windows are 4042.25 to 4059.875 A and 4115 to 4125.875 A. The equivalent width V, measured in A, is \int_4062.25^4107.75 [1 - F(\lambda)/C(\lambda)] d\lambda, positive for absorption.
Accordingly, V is 1.01 A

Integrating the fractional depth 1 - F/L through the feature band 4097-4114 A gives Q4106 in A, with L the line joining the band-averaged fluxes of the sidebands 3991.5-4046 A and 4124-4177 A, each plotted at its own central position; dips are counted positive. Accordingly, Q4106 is 0.5 A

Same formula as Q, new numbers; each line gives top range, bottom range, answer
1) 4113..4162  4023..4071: 1.07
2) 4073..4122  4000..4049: 1.04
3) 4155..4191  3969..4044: 1.12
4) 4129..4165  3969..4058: 1.12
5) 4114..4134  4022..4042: 1.03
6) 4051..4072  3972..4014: 1.05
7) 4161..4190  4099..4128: 1.01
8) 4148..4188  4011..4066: 1.05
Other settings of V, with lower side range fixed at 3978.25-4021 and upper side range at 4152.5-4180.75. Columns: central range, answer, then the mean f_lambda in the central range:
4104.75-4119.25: -1.1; 7.02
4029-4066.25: 0.5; 6.25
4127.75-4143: -0.1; 6.65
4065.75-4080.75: 0.5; 6.19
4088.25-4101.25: -0.3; 6.63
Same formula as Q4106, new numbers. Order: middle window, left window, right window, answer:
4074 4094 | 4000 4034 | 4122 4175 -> -0.8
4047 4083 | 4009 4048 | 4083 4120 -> 1.2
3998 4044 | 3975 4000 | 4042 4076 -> -3.4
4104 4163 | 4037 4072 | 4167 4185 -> -2.7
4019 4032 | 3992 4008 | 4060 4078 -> -0.7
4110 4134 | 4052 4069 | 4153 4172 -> -0.7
